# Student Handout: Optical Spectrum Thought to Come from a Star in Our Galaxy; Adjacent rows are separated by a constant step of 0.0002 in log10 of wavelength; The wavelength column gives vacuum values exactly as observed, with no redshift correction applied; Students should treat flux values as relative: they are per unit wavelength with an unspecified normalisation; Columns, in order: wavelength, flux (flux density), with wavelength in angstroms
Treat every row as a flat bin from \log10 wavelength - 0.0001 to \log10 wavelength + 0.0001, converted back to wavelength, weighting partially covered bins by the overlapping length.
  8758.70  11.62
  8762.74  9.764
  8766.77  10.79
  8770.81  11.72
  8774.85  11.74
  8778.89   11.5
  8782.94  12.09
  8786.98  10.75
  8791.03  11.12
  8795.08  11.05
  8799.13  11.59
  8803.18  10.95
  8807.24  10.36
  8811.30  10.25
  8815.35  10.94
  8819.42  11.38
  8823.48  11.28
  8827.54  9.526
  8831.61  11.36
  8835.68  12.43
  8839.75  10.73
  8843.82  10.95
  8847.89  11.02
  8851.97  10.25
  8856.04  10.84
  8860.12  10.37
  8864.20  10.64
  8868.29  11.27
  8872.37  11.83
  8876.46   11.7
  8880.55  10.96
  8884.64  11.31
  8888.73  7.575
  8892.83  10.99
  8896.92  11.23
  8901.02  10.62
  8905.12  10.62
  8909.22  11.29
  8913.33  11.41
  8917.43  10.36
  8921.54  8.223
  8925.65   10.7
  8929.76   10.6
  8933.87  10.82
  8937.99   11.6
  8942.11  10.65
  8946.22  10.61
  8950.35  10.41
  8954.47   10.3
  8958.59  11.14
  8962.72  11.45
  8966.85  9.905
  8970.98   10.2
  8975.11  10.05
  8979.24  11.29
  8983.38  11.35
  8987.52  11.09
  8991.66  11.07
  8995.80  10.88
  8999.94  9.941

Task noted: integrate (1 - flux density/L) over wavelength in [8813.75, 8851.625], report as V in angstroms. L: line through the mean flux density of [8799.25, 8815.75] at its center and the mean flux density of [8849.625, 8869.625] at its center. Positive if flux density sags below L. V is -1.24 angstroms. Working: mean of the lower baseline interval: 10.7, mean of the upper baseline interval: 10.7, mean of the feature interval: 11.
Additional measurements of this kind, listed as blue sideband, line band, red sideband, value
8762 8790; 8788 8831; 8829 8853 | 1.3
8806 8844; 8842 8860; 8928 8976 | 0.3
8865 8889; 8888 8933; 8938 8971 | 1.8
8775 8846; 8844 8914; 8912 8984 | 0.2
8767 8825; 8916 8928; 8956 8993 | 1.3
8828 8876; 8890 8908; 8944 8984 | 0.2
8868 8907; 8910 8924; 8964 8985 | 0.8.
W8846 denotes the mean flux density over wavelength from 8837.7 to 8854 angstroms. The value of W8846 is 10.7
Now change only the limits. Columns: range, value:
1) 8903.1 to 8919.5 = 10.9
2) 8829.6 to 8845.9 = 11.4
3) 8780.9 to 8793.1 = 11.3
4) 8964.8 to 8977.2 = 10.1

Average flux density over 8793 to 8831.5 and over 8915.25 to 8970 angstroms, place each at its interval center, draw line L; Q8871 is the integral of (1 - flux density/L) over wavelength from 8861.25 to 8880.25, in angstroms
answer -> -1.0 angstroms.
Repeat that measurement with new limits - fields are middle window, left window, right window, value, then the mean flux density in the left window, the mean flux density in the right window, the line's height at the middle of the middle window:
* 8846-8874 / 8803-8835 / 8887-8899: -1.4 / 10.8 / 10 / 10.4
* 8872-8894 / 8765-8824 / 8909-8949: 0.3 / 11.2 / 10.6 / 10.8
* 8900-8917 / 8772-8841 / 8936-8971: -0.2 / 11.1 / 10.7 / 10.8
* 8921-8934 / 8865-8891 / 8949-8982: 0.6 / 10.8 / 10.6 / 10.7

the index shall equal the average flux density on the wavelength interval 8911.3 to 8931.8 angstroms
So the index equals 10.3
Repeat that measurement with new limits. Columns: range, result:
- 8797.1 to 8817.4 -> 10.8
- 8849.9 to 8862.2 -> 10.5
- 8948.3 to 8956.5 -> 10.4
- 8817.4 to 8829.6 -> 10.7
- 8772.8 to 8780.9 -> 11.6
